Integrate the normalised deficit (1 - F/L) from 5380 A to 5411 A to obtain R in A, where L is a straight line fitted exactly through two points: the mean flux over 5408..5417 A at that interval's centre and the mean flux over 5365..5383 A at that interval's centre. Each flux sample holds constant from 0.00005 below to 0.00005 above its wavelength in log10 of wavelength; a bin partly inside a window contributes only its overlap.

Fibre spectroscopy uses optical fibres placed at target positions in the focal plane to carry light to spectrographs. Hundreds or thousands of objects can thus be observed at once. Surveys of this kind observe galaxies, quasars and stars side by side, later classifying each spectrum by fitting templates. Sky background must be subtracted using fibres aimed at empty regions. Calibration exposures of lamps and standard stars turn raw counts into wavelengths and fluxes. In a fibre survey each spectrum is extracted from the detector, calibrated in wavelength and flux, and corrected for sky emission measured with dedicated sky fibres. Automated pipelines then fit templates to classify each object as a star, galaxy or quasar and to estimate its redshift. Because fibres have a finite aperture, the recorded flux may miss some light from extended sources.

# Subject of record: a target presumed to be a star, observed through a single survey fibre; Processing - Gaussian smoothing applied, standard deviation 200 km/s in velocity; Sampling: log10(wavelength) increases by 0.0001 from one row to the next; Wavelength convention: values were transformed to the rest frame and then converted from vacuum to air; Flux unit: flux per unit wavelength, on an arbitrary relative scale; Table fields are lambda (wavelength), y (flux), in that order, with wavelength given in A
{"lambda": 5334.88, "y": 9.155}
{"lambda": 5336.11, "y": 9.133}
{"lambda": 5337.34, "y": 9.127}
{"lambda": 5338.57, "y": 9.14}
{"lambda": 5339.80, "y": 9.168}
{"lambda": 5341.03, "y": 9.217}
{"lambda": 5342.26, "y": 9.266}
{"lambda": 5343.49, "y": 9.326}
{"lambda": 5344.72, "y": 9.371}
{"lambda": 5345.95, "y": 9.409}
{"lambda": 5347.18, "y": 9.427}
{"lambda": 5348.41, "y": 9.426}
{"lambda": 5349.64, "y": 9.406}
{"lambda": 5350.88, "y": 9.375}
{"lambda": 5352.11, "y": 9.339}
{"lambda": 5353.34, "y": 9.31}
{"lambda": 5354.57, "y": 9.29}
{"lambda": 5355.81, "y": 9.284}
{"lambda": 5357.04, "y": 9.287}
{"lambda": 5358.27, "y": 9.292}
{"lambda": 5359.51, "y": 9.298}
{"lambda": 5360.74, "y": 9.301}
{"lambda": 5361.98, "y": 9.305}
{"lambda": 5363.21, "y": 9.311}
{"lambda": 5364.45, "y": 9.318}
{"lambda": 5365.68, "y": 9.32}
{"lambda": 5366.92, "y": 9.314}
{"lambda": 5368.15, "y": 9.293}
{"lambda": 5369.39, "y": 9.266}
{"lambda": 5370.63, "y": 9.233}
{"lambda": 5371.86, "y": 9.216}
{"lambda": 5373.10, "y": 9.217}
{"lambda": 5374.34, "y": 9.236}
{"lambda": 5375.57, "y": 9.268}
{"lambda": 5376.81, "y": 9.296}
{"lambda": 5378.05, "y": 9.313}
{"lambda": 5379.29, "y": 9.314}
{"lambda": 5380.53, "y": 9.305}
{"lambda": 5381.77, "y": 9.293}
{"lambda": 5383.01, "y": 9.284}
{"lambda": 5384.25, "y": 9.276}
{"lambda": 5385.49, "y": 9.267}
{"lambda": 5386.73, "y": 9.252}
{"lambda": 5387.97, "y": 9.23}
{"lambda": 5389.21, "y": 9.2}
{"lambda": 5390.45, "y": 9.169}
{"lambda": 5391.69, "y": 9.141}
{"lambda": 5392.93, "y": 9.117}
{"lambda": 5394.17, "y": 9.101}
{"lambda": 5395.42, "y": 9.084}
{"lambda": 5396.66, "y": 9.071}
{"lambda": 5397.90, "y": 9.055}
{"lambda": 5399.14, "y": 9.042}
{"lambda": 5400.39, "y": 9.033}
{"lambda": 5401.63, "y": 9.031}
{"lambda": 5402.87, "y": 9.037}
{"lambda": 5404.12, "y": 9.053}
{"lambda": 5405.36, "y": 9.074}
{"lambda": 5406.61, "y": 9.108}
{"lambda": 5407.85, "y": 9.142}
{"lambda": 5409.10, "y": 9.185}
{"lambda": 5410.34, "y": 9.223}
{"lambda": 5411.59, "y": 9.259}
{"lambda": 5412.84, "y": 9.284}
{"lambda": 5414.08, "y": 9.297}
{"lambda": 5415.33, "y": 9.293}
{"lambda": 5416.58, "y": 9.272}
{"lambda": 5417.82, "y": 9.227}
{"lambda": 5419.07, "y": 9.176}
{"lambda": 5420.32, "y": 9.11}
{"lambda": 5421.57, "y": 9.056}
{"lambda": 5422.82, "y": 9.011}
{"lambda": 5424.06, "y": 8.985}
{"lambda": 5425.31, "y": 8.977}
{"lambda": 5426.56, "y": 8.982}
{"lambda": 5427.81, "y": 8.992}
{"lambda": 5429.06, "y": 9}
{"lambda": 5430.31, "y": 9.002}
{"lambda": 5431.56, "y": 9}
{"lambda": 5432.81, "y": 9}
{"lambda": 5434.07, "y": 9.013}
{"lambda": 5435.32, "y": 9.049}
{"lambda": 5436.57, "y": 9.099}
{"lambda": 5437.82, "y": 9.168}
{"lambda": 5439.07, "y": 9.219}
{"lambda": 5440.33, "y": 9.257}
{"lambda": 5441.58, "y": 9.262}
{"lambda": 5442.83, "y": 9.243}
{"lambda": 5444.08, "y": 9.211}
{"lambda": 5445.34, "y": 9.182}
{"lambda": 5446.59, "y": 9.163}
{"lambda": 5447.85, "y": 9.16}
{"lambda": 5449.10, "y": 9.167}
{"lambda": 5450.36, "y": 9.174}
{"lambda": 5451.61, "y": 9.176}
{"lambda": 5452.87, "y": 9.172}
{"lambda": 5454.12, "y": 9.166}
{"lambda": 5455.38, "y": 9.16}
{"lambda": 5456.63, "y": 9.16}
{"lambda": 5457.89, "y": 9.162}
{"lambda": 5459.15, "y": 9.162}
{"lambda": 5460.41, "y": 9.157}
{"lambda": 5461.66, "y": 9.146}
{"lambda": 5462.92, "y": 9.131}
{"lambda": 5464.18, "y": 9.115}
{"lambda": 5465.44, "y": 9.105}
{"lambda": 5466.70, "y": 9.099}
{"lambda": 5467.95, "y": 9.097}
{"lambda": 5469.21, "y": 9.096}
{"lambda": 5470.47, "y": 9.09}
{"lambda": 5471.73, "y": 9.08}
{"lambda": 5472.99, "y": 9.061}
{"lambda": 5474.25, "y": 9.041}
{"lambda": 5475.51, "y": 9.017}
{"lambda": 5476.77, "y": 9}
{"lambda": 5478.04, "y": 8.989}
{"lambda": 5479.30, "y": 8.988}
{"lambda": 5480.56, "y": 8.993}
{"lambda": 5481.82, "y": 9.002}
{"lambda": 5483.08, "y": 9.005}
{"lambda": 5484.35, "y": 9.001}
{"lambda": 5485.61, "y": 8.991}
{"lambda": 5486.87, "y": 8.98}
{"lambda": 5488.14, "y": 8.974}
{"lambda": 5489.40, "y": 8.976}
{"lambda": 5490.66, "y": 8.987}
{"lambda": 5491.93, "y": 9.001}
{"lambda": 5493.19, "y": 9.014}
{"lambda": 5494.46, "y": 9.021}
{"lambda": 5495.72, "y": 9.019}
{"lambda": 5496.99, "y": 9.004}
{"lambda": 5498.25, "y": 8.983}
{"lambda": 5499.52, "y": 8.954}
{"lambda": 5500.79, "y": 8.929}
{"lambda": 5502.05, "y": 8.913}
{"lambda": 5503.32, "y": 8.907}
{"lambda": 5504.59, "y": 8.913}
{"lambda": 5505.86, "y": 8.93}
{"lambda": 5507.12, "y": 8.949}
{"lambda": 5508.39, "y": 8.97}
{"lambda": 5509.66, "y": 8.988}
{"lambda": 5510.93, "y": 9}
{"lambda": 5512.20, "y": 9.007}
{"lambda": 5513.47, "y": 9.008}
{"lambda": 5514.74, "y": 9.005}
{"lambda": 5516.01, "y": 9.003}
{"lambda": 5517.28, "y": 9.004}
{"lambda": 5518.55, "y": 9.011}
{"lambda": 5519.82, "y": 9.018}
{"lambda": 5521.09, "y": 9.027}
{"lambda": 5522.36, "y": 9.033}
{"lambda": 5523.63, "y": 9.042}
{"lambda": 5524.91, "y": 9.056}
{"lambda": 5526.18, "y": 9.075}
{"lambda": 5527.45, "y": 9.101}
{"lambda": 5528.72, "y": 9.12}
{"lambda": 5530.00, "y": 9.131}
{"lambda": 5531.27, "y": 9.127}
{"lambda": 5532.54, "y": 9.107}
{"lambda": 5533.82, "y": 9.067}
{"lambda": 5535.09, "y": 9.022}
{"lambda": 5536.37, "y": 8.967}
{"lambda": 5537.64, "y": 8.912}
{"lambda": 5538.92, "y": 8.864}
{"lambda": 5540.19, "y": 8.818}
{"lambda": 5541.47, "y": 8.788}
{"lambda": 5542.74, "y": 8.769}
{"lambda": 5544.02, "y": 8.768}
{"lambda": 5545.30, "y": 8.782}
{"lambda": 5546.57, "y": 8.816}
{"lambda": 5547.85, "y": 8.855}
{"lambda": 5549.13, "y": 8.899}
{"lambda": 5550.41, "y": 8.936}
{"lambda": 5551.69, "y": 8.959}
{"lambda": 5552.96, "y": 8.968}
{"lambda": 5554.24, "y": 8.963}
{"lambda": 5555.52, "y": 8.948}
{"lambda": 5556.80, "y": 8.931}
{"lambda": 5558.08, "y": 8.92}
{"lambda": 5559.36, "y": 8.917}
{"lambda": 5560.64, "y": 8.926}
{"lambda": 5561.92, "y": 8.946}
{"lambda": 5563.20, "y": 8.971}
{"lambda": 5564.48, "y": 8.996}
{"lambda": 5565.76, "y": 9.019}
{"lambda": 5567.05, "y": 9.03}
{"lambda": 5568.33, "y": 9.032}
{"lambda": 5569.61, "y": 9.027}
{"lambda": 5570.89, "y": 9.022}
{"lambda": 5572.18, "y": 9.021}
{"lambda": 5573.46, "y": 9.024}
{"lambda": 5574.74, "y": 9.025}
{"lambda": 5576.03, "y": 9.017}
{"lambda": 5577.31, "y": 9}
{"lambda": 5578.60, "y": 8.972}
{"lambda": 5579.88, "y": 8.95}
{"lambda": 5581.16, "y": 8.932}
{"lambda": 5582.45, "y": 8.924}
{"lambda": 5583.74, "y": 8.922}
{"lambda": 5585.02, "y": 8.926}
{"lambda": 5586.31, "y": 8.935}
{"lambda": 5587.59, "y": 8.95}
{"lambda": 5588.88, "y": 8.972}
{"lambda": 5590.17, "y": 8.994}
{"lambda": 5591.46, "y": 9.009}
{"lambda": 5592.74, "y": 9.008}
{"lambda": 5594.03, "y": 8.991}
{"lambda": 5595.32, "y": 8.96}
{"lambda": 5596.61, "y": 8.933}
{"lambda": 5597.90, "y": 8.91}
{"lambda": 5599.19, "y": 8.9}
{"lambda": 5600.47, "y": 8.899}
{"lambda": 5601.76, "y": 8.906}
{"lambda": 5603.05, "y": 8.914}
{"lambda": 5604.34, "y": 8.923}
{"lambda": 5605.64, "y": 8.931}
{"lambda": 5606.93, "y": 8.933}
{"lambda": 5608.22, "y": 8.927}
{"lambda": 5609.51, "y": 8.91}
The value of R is 0.4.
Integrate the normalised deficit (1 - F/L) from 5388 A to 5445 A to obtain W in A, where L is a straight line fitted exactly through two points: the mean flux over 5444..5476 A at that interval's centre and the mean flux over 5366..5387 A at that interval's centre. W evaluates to 0.53 A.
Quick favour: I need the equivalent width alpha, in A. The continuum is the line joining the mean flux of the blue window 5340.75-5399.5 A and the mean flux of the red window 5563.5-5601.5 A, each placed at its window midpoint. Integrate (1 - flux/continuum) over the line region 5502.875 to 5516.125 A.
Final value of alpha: 0.2 A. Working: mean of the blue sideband 9.27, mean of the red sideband 8.98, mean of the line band 8.97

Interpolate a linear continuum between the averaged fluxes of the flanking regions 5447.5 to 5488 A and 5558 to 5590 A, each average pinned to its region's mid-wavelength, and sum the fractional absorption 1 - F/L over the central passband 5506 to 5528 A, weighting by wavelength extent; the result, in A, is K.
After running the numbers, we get 0.0 A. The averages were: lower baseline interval 9.09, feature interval 9.02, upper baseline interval 8.98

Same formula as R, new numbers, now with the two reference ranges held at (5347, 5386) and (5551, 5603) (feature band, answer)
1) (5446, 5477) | 0.1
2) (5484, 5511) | 0.4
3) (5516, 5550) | 0.3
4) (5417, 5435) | 0.3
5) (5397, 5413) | 0.2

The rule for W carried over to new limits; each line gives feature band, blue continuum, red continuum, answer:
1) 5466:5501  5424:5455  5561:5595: 0.2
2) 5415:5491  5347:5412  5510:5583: 0.2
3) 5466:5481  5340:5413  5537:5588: 0.1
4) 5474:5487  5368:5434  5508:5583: 0.1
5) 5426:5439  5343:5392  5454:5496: 0.2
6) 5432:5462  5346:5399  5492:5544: -0.1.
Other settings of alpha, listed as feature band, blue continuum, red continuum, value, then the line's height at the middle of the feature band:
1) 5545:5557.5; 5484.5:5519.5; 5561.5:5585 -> 0.1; 8.99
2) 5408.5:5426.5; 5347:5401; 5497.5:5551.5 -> 0.0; 9.17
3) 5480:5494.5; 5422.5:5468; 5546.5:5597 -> 0.1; 9.07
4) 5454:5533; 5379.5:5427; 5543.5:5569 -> -0.1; 9.02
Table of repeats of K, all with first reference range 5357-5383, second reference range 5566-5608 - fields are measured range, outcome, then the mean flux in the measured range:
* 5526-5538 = 0.0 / 9.07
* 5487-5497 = 0.1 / 9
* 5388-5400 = 0.2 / 9.11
